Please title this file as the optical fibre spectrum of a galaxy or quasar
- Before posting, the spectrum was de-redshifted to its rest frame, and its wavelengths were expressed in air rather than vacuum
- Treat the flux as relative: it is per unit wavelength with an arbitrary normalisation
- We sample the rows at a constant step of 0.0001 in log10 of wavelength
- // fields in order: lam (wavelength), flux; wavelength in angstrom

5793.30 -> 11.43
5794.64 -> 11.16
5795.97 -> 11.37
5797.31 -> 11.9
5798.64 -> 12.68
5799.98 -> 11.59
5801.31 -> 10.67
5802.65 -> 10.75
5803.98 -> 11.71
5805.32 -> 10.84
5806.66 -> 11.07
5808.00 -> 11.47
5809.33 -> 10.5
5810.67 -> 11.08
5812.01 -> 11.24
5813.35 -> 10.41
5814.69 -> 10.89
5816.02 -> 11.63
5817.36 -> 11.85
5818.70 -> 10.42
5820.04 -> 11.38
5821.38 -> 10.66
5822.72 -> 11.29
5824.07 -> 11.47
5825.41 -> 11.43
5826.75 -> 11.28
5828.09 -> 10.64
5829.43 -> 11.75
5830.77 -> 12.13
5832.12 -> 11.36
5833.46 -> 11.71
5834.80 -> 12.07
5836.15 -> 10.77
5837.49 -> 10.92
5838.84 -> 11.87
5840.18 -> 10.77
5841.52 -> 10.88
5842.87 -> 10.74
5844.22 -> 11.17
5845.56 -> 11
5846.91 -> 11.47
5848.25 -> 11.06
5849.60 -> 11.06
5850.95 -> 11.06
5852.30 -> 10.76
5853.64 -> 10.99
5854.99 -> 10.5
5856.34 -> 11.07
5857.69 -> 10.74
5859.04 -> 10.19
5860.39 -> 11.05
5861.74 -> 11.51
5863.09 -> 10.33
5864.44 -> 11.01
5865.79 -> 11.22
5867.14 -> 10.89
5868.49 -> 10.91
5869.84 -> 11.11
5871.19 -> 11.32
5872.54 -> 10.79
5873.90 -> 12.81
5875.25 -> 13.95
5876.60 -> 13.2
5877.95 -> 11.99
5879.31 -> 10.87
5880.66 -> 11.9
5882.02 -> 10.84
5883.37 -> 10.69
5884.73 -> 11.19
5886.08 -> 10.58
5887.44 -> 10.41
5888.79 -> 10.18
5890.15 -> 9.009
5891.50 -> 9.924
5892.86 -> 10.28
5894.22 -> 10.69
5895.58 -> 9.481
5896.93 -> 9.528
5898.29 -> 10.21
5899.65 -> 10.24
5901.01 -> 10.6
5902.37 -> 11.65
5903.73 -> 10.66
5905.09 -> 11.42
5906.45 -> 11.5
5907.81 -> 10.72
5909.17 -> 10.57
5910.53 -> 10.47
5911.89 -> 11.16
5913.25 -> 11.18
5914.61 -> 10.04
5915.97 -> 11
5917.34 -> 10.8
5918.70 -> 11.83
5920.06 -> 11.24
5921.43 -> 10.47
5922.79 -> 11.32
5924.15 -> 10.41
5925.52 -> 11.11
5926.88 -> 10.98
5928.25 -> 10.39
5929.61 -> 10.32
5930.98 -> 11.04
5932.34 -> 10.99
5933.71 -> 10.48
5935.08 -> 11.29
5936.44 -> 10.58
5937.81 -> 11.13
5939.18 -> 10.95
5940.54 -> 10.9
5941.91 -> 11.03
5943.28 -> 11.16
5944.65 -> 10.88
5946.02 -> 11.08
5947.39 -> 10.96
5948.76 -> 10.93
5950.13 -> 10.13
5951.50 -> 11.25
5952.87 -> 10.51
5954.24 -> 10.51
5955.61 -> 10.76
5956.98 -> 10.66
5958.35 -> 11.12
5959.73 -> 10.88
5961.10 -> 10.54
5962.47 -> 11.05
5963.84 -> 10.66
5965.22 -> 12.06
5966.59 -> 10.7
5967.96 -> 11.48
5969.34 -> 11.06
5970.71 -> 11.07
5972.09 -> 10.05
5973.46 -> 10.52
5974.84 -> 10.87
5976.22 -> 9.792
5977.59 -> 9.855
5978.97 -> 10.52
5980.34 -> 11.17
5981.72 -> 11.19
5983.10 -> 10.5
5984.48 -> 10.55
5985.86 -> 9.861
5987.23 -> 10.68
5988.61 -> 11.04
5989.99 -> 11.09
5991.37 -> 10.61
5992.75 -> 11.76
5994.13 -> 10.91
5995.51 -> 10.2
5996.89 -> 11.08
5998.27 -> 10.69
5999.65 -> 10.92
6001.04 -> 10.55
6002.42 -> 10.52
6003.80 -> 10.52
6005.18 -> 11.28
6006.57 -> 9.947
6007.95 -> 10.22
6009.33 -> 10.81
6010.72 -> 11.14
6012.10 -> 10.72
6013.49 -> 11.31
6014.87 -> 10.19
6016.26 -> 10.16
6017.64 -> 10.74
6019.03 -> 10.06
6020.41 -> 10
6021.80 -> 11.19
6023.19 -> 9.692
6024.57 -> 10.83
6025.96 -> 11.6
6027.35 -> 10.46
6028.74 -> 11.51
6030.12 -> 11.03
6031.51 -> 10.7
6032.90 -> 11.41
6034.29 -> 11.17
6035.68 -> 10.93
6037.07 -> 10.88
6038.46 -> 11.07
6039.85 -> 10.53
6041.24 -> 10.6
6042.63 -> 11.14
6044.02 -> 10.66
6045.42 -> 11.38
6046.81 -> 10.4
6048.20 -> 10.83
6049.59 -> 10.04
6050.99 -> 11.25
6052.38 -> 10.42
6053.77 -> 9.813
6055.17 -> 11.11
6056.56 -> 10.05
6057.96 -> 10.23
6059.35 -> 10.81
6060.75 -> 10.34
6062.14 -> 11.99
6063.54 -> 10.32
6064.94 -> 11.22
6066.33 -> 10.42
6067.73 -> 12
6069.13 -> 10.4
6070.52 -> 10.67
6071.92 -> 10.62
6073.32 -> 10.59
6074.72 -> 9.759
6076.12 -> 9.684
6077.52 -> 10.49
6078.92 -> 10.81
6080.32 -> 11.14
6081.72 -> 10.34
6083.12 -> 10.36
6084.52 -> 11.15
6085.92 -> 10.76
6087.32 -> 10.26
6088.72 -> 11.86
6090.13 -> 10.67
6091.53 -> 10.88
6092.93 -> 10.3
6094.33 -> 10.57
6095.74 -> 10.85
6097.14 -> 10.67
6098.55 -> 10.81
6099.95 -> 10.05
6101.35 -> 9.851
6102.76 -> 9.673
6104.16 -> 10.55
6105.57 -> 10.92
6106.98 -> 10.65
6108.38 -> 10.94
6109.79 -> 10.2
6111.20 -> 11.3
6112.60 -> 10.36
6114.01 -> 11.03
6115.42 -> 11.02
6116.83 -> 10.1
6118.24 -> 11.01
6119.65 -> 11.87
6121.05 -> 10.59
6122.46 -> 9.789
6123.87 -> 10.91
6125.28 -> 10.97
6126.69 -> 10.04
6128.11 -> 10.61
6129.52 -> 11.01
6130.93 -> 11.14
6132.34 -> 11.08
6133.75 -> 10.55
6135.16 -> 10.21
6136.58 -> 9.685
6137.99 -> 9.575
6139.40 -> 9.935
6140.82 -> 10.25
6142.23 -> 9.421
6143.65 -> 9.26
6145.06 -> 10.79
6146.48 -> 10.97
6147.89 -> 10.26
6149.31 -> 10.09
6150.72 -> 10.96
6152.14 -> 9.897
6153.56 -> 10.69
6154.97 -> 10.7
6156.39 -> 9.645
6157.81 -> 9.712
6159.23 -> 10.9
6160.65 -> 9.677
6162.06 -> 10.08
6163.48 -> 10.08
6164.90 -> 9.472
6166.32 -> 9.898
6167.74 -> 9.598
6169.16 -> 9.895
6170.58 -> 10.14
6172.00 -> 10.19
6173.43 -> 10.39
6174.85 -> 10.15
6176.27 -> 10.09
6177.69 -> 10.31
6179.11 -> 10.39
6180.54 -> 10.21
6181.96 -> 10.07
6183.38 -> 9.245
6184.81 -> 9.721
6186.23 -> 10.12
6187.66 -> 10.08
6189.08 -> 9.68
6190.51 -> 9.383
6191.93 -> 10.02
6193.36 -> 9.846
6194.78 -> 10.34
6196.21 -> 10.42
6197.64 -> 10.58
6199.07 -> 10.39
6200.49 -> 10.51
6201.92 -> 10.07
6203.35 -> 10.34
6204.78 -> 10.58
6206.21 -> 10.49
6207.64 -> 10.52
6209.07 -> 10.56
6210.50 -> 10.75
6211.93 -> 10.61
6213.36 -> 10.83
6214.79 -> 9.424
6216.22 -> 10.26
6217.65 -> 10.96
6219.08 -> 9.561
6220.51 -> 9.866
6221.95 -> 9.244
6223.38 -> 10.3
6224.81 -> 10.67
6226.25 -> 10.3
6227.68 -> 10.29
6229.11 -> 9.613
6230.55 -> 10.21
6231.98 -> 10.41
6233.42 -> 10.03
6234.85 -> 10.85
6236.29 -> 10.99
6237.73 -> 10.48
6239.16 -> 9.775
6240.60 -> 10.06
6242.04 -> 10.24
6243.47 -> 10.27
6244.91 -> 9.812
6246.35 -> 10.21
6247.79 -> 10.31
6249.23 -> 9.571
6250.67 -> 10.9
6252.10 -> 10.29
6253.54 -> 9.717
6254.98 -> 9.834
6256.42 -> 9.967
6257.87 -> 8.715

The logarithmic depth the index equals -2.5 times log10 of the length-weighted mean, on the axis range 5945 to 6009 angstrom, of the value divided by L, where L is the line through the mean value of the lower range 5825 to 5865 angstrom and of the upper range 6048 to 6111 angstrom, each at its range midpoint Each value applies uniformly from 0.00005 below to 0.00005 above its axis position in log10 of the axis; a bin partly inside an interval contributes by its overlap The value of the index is 0.01 mag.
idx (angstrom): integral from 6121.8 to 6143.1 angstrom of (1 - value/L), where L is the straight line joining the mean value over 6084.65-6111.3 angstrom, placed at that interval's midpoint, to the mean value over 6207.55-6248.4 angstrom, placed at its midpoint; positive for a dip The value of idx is 0.4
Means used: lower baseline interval 10.6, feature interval 10.3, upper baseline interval 10.3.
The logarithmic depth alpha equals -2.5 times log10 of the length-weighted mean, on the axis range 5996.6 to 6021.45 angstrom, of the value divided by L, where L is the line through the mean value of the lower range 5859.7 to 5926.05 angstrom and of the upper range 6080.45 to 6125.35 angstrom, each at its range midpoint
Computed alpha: 0.02 mag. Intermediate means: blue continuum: 10.9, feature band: 10.6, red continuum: 10.7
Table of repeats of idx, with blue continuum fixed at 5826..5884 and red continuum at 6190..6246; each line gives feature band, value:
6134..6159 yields 0.7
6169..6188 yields 0.5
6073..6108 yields 0.2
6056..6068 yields -0.1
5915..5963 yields 0.7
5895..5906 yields 0.6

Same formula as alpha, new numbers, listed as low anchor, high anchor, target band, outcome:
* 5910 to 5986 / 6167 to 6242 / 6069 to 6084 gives 0.01 mag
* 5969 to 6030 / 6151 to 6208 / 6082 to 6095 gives -0.04 mag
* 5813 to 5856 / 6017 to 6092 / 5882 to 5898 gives 0.09 mag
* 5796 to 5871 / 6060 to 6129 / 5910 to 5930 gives 0.01 mag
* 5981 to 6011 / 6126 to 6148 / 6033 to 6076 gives -0.02 mag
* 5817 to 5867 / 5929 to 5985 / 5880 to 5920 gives 0.03 mag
